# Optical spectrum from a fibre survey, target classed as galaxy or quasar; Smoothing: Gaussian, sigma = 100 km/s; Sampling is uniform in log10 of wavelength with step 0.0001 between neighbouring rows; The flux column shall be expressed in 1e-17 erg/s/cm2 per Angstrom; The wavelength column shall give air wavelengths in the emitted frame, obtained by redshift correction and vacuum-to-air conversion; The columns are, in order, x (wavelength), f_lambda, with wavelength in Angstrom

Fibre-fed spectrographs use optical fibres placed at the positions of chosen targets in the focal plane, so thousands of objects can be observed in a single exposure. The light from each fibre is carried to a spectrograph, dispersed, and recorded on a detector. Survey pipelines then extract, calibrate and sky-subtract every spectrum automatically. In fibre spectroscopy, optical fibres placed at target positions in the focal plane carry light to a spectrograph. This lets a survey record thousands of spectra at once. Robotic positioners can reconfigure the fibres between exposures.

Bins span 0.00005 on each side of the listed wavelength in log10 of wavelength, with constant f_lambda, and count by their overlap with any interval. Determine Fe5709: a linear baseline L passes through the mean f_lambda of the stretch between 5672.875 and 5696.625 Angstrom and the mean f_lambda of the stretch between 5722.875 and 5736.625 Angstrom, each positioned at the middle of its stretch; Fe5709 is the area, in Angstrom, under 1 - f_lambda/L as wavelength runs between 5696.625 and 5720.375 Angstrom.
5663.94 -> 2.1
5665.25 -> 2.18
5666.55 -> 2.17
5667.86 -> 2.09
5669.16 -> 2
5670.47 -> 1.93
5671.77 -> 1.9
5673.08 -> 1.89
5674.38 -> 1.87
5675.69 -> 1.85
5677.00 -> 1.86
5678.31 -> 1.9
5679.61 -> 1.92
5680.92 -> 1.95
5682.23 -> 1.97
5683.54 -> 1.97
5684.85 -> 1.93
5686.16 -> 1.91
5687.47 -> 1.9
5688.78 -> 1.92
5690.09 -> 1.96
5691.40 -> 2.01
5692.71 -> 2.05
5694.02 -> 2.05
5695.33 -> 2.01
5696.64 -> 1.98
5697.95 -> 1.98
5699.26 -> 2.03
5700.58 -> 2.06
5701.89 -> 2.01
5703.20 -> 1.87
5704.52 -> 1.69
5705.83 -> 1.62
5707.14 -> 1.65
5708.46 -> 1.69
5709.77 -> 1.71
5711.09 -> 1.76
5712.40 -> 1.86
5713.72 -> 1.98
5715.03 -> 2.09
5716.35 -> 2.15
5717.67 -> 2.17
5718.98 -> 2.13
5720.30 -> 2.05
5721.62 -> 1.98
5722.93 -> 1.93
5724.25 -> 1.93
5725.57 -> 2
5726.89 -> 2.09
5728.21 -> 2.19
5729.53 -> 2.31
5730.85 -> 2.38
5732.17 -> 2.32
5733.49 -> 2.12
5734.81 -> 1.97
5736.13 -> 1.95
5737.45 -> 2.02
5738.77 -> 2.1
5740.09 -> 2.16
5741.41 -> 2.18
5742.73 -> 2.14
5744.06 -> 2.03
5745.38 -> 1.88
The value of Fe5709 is 1.4 Angstrom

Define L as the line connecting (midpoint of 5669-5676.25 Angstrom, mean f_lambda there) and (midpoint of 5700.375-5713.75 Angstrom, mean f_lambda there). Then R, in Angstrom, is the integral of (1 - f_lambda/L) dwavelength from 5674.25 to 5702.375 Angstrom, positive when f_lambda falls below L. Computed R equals -1.7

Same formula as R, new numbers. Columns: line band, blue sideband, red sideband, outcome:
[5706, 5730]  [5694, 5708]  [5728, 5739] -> 0.7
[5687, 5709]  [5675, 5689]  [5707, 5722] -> 0.2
